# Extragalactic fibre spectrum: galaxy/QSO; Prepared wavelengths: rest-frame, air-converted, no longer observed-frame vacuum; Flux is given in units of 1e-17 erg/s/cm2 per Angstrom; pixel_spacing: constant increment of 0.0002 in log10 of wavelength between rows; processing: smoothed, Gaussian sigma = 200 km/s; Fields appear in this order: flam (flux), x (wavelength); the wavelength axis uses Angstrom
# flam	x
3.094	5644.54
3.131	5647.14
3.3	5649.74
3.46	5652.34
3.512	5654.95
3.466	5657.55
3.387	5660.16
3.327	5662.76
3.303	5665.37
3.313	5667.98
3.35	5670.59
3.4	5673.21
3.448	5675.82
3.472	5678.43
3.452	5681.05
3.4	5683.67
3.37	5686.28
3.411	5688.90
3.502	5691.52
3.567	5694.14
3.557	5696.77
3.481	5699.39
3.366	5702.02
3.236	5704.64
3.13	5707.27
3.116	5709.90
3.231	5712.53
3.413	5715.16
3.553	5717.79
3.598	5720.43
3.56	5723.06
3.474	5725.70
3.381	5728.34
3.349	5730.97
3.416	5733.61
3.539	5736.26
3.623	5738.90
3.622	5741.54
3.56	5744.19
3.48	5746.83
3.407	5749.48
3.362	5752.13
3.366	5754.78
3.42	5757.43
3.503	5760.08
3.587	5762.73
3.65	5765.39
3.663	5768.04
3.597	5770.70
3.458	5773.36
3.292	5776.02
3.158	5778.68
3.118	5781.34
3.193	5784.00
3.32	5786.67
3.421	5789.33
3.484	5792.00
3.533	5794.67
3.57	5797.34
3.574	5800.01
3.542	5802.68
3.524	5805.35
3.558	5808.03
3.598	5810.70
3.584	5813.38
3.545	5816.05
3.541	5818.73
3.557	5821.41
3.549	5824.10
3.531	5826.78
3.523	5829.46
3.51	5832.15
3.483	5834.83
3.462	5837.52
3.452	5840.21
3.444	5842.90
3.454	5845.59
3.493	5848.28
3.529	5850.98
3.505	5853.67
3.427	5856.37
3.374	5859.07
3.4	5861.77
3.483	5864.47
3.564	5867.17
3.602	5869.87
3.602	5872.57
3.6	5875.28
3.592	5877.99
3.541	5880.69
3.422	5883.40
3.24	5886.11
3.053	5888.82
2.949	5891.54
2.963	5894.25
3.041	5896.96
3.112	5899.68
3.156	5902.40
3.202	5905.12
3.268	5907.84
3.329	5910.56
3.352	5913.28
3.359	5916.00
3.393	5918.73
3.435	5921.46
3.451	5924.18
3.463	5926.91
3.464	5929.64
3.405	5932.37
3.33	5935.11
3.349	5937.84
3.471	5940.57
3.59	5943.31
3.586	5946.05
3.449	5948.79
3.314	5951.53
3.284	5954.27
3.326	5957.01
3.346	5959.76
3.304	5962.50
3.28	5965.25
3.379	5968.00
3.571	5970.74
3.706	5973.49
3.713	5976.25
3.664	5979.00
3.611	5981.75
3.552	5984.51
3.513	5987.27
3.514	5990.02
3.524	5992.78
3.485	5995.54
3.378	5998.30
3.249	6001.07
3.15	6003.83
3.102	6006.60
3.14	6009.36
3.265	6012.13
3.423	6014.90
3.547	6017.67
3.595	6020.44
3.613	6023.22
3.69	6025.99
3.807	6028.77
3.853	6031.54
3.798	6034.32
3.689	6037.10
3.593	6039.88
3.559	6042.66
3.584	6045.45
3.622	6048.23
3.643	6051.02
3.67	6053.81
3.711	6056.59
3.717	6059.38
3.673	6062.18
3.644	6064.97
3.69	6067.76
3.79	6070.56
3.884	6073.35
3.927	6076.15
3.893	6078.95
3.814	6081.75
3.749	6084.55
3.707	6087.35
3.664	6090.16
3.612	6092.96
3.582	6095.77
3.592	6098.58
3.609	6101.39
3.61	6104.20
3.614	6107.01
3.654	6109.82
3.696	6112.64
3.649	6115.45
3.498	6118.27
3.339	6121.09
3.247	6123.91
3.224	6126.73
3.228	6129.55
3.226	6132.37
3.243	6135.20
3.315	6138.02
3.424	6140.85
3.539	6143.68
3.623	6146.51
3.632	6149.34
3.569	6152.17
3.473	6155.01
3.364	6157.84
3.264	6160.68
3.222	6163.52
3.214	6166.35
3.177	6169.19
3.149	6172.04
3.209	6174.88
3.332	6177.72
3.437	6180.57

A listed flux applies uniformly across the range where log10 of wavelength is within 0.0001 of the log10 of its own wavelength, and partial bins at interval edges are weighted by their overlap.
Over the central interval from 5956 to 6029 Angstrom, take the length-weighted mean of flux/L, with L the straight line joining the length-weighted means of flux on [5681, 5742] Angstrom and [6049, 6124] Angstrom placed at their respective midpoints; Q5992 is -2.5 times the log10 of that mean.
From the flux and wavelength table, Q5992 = 0.05 mag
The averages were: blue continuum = 3.43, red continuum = 3.67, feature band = 3.46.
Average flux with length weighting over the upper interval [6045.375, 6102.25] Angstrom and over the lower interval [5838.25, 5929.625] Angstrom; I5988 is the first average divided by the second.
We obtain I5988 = 1.10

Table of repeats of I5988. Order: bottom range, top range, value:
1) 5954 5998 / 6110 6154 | 0.99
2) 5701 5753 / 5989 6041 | 1.02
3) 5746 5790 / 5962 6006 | 1.02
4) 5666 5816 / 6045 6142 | 1.04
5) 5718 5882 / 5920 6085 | 1.01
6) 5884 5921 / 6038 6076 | 1.15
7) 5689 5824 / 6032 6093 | 1.07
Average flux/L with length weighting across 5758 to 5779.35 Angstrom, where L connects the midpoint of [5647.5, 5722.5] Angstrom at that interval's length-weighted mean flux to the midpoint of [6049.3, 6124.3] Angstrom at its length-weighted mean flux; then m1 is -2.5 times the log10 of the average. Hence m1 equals -0.01 mag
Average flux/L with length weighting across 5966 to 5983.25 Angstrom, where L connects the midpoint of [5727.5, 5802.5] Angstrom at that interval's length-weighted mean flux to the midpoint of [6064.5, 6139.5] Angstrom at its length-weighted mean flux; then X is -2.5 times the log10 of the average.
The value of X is -0.02 mag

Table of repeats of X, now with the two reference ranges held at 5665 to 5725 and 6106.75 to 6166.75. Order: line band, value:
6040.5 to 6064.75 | -0.070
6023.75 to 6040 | -0.099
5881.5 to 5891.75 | 0.067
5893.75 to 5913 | 0.079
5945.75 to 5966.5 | 0.021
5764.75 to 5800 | -0.005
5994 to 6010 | 0.051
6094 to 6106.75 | -0.056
